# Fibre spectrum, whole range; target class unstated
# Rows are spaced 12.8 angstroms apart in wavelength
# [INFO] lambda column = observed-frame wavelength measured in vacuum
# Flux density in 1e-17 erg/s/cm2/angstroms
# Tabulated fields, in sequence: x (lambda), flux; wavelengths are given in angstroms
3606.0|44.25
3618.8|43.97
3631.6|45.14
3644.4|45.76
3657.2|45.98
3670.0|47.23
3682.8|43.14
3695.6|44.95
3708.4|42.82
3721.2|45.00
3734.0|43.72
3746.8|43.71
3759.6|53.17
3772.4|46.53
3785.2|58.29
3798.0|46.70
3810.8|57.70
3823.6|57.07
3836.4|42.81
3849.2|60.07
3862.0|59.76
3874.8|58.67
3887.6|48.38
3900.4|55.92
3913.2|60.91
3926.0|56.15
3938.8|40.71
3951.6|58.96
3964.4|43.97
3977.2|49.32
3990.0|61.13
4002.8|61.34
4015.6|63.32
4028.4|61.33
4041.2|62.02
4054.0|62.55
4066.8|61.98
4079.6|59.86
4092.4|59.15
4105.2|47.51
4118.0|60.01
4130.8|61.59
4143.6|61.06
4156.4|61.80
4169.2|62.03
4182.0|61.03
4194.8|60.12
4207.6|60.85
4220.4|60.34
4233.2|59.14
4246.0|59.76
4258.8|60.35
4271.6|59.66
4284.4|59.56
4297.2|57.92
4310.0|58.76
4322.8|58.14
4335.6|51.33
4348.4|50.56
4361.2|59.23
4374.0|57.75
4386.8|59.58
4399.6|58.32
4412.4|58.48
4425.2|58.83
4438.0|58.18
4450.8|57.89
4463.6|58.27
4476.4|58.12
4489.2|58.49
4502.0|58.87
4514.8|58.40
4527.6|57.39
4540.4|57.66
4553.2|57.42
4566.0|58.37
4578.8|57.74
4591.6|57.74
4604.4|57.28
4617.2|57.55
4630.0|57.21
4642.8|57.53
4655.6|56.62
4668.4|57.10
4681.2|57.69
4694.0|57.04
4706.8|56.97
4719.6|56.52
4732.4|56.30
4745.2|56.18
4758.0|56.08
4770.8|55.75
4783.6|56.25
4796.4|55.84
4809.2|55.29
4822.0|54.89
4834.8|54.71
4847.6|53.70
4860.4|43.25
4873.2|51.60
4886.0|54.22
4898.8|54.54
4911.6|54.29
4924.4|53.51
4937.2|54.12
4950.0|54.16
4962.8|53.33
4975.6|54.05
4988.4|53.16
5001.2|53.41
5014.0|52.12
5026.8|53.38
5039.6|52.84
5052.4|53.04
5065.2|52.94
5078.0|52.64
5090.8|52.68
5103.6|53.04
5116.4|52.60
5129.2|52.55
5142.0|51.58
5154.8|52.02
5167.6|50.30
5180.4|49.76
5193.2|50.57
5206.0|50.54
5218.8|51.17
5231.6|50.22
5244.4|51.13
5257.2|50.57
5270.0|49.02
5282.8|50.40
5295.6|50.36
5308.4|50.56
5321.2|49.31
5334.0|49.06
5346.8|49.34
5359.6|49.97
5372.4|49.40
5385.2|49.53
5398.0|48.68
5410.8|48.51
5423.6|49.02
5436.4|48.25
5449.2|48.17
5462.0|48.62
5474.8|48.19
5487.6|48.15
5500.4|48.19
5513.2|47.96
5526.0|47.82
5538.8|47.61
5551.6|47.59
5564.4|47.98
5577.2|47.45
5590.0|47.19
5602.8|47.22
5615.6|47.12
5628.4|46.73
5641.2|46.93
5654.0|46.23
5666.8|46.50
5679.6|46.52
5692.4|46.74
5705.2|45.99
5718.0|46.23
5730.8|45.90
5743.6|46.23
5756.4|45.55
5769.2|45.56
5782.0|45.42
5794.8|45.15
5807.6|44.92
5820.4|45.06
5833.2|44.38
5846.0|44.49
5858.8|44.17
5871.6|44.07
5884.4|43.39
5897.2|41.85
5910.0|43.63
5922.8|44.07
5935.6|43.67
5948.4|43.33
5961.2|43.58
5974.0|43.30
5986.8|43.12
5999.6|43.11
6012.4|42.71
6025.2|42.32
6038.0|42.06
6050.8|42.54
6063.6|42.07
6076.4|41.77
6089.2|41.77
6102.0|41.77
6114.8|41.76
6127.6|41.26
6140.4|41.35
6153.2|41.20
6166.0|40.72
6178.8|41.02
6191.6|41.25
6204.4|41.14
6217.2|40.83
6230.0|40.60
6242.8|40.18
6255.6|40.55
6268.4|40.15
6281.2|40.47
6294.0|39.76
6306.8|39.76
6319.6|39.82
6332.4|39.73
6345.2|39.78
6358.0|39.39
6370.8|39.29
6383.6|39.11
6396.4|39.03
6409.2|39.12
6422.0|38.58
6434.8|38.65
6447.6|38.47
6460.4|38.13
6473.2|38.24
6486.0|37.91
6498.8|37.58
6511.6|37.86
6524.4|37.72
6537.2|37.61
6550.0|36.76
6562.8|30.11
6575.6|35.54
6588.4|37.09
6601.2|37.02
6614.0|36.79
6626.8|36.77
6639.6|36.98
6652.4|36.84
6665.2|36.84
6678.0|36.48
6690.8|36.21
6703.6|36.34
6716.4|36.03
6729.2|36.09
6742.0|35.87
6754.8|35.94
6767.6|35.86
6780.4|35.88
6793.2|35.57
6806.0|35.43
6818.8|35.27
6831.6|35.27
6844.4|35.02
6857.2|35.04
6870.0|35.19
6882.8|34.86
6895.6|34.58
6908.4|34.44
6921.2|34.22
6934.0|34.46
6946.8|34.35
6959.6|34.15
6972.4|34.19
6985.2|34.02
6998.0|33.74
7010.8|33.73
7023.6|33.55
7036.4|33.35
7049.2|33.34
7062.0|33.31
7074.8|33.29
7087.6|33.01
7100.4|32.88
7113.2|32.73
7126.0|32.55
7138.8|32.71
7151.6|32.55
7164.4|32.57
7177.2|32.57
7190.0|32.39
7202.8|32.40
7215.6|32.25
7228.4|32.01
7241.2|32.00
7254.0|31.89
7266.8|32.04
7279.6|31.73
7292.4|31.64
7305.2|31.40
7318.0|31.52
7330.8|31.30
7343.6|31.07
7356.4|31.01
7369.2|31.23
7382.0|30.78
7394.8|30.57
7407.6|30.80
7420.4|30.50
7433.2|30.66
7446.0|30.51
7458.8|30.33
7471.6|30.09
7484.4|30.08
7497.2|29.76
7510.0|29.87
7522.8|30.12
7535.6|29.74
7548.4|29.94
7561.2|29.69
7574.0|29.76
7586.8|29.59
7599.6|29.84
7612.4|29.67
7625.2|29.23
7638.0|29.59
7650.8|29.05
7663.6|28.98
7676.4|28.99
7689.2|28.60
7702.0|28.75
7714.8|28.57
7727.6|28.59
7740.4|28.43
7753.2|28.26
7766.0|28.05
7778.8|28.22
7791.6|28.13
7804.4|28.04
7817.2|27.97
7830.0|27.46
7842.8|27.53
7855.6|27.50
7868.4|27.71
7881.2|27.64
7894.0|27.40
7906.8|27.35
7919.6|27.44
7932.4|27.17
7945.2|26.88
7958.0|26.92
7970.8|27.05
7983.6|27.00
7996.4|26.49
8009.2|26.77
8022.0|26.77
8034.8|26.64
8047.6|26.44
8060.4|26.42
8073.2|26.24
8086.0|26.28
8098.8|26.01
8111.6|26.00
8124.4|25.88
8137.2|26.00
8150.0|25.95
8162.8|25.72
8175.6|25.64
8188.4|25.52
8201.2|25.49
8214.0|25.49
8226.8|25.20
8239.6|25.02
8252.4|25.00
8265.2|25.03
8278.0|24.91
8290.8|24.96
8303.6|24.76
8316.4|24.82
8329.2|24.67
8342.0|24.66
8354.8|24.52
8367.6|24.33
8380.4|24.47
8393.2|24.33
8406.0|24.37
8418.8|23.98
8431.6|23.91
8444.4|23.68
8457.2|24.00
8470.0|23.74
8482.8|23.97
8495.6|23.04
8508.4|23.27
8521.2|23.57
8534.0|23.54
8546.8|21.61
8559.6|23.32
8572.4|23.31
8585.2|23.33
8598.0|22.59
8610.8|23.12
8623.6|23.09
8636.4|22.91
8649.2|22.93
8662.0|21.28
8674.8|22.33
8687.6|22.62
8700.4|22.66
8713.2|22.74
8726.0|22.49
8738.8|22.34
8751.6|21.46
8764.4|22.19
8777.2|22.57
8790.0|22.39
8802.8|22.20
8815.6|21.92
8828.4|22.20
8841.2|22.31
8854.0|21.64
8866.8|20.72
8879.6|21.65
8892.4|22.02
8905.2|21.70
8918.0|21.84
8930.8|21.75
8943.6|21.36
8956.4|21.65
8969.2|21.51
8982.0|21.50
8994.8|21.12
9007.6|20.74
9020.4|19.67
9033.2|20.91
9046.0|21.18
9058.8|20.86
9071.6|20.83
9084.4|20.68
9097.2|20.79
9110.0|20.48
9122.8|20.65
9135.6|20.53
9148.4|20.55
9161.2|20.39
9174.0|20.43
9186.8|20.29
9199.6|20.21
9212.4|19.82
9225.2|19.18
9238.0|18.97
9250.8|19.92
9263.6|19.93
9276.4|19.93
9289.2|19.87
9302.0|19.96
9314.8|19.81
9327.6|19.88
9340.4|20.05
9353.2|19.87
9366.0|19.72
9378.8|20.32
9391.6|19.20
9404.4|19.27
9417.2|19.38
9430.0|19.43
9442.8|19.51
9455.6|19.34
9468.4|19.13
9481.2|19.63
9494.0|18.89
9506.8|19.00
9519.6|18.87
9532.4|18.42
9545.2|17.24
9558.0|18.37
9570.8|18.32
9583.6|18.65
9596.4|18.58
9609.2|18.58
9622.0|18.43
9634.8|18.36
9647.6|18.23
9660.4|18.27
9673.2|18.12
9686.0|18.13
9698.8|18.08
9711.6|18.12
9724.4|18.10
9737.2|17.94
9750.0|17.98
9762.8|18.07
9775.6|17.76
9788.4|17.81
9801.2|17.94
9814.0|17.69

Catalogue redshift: 0.000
